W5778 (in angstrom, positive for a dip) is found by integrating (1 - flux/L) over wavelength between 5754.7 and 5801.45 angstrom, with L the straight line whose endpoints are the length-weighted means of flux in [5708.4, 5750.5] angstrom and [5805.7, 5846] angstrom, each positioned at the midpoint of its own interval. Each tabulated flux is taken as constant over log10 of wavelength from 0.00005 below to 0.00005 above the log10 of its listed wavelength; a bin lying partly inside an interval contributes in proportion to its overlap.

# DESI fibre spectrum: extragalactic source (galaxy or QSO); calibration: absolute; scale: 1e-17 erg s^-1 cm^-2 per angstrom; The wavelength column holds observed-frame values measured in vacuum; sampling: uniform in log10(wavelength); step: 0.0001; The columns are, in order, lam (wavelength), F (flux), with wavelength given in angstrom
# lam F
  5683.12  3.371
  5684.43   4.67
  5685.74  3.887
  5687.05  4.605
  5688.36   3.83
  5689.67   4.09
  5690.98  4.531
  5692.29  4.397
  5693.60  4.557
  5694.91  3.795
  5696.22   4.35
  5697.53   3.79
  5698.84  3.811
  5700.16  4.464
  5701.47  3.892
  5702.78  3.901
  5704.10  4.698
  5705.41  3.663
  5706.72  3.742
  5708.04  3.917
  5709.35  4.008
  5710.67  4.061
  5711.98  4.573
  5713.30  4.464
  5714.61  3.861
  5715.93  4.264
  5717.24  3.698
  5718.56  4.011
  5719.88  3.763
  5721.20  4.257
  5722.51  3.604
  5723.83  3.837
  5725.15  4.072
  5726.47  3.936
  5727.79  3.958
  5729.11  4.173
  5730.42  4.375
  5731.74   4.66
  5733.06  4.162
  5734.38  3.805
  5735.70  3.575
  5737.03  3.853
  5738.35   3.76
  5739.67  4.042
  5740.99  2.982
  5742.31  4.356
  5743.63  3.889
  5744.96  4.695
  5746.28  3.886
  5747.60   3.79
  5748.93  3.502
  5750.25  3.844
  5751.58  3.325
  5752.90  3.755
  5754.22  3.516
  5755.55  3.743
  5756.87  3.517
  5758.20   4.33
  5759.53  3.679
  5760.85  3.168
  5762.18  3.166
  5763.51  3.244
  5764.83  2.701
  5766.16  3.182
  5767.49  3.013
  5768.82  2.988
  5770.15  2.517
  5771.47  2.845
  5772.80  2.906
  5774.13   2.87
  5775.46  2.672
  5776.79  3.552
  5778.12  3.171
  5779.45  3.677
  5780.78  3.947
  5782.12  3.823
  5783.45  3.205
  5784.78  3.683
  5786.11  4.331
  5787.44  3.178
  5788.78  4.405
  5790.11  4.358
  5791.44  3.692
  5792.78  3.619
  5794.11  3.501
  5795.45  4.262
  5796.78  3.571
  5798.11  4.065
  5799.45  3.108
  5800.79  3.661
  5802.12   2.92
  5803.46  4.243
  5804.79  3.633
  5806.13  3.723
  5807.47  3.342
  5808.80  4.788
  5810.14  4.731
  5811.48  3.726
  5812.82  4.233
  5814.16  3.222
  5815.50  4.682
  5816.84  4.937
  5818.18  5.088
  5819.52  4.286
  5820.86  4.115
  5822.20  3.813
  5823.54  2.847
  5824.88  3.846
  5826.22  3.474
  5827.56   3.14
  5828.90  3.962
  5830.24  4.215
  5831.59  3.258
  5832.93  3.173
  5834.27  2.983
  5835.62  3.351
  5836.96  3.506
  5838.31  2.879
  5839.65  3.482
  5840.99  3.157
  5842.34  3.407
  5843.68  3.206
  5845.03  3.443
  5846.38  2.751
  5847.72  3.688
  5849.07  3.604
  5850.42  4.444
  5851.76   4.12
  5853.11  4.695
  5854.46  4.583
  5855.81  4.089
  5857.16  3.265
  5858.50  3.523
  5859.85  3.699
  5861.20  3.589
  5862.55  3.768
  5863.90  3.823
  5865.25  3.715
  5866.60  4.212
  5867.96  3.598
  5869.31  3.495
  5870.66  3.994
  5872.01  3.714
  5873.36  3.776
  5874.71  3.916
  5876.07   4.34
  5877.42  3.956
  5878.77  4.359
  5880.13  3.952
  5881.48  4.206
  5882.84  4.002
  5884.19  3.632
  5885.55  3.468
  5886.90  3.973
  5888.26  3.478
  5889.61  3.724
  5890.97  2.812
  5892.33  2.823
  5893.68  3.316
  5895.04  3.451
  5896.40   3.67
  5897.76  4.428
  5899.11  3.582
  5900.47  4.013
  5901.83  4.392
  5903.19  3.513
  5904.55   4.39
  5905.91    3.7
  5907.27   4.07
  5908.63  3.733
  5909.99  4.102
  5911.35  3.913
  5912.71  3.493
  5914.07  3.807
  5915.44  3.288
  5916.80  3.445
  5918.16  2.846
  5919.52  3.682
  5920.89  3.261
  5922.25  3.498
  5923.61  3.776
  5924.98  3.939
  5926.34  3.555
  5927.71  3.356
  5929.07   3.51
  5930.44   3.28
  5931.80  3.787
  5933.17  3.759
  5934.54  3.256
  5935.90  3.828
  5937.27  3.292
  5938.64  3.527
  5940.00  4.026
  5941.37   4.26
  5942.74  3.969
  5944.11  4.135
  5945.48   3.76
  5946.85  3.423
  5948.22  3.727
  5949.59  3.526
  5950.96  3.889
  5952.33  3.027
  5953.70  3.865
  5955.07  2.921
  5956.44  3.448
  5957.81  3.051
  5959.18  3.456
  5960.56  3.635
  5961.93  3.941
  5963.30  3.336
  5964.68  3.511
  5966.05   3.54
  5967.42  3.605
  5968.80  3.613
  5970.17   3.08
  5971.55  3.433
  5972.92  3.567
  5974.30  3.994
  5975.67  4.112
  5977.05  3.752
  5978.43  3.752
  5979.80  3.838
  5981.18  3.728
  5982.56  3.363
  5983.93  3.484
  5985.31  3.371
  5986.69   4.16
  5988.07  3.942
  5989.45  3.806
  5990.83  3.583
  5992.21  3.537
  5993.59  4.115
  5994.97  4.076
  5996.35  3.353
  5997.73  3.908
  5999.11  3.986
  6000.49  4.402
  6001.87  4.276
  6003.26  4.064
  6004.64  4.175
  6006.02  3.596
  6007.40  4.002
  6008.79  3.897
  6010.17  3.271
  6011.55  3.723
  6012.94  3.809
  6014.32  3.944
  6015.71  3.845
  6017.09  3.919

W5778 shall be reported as 4.70 angstrom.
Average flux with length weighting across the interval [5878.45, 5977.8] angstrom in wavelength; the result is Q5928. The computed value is 3.65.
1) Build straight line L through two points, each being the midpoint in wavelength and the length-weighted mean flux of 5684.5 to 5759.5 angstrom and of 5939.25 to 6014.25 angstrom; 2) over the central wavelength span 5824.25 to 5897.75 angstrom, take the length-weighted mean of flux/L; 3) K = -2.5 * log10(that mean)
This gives 0.05 mag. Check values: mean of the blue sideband 4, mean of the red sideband 3.72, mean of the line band 3.67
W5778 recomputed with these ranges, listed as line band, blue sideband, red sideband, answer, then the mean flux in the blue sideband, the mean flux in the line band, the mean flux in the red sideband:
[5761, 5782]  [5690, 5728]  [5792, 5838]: 4.2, 4.07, 3.12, 3.79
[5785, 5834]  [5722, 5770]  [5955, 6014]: -1.9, 3.71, 3.86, 3.71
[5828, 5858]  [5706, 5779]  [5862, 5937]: 0.9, 3.69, 3.6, 3.71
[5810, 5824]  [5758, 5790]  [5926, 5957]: -3.0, 3.35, 4.15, 3.62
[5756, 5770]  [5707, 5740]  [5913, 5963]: 2.4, 4.02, 3.28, 3.57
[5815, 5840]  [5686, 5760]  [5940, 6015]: 0.9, 3.99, 3.74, 3.72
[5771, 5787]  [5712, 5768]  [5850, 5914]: 1.8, 3.81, 3.39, 3.84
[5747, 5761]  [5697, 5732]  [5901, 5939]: 1.1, 4.05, 3.67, 3.64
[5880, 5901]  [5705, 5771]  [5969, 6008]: 0.8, 3.77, 3.65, 3.8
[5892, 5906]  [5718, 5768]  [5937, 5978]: -0.5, 3.77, 3.78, 3.62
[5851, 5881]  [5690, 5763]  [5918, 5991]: -1.4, 3.95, 3.92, 3.61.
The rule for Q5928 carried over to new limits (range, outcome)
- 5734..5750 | 3.84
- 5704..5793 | 3.72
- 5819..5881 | 3.7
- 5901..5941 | 3.66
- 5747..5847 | 3.58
